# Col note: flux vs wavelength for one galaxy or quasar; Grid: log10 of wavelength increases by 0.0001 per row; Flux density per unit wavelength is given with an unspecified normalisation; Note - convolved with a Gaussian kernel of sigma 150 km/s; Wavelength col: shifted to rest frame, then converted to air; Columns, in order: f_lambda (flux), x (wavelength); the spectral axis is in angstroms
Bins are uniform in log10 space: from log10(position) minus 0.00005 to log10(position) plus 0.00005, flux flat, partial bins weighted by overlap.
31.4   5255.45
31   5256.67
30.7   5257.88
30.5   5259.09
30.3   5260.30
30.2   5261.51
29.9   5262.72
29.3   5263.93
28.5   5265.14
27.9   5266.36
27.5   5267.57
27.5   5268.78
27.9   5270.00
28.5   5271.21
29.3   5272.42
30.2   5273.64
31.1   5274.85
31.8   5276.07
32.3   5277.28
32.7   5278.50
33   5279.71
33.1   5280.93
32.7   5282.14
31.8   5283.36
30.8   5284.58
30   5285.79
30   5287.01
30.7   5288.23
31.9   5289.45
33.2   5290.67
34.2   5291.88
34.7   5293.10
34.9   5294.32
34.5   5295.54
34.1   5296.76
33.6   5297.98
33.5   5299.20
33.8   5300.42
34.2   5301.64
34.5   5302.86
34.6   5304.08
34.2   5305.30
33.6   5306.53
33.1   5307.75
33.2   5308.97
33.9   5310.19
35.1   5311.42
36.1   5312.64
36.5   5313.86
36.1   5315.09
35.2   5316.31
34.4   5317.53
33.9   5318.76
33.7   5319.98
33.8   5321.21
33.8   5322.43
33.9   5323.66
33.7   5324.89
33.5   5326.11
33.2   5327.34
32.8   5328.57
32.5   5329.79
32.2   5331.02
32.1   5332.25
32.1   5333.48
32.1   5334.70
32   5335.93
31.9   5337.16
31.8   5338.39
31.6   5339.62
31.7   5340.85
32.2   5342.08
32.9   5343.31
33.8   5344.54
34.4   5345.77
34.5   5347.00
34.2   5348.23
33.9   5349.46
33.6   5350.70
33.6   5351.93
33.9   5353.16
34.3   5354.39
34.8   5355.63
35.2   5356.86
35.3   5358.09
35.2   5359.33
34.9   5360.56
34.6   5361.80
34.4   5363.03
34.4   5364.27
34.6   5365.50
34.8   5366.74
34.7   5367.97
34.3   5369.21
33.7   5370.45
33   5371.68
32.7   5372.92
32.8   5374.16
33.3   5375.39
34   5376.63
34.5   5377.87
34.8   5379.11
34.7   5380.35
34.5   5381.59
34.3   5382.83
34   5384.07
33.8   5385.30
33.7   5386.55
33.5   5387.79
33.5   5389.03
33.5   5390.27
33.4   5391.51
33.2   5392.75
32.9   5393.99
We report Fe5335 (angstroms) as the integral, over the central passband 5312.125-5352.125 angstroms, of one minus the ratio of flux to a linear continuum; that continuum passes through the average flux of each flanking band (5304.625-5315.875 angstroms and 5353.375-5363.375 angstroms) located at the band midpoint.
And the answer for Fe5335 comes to 1.5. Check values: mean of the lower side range 34.6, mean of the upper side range 34.8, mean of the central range 33.4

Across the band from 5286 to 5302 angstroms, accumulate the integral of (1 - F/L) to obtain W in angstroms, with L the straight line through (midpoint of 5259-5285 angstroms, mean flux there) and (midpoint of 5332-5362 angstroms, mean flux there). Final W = -1.0 angstroms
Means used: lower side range 30.3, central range 33.2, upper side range 33.5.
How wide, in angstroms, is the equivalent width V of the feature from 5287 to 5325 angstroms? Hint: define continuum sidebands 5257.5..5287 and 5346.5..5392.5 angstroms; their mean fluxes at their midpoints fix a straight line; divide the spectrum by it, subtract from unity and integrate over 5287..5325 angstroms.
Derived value -2.9 angstroms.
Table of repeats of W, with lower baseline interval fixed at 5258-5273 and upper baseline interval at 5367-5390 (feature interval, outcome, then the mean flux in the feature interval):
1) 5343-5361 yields -0.86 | 34.3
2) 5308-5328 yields -1.97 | 34.3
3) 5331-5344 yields 0.02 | 32.1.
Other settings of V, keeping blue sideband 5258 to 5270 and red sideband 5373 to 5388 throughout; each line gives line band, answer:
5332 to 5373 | -1.09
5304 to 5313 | -0.93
